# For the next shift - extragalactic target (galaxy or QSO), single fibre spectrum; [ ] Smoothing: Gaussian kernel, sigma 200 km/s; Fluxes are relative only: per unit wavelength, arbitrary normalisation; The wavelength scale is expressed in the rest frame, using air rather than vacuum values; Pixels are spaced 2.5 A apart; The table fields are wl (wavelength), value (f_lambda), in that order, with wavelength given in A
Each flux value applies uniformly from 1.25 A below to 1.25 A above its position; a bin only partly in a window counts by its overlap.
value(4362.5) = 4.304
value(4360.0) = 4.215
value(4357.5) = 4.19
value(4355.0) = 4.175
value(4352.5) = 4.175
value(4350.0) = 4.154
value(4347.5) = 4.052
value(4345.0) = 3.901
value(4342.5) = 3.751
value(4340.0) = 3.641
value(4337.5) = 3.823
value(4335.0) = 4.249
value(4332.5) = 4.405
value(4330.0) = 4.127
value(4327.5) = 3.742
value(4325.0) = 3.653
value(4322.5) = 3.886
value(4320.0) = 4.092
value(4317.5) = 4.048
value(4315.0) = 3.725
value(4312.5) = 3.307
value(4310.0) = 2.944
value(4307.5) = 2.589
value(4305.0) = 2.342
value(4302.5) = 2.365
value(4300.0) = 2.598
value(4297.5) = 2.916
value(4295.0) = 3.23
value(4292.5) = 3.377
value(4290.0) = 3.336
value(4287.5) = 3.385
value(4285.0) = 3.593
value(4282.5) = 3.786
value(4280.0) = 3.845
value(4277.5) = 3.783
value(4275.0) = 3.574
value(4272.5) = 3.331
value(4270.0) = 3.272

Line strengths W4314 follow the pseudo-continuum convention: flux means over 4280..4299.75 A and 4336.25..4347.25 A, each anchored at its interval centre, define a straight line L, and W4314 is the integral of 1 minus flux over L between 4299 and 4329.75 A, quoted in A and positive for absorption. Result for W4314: 2.4 A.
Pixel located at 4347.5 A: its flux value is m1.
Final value 4.052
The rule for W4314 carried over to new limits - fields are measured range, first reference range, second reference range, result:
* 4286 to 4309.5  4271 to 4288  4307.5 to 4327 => 4.54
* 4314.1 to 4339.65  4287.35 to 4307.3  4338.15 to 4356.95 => -3.15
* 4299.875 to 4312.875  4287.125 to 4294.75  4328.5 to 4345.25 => 3.31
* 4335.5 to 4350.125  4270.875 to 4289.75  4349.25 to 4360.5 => 0.72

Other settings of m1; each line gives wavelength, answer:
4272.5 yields 3.331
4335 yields 4.249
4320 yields 4.092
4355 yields 4.175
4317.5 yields 4.048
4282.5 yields 3.786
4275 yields 3.574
